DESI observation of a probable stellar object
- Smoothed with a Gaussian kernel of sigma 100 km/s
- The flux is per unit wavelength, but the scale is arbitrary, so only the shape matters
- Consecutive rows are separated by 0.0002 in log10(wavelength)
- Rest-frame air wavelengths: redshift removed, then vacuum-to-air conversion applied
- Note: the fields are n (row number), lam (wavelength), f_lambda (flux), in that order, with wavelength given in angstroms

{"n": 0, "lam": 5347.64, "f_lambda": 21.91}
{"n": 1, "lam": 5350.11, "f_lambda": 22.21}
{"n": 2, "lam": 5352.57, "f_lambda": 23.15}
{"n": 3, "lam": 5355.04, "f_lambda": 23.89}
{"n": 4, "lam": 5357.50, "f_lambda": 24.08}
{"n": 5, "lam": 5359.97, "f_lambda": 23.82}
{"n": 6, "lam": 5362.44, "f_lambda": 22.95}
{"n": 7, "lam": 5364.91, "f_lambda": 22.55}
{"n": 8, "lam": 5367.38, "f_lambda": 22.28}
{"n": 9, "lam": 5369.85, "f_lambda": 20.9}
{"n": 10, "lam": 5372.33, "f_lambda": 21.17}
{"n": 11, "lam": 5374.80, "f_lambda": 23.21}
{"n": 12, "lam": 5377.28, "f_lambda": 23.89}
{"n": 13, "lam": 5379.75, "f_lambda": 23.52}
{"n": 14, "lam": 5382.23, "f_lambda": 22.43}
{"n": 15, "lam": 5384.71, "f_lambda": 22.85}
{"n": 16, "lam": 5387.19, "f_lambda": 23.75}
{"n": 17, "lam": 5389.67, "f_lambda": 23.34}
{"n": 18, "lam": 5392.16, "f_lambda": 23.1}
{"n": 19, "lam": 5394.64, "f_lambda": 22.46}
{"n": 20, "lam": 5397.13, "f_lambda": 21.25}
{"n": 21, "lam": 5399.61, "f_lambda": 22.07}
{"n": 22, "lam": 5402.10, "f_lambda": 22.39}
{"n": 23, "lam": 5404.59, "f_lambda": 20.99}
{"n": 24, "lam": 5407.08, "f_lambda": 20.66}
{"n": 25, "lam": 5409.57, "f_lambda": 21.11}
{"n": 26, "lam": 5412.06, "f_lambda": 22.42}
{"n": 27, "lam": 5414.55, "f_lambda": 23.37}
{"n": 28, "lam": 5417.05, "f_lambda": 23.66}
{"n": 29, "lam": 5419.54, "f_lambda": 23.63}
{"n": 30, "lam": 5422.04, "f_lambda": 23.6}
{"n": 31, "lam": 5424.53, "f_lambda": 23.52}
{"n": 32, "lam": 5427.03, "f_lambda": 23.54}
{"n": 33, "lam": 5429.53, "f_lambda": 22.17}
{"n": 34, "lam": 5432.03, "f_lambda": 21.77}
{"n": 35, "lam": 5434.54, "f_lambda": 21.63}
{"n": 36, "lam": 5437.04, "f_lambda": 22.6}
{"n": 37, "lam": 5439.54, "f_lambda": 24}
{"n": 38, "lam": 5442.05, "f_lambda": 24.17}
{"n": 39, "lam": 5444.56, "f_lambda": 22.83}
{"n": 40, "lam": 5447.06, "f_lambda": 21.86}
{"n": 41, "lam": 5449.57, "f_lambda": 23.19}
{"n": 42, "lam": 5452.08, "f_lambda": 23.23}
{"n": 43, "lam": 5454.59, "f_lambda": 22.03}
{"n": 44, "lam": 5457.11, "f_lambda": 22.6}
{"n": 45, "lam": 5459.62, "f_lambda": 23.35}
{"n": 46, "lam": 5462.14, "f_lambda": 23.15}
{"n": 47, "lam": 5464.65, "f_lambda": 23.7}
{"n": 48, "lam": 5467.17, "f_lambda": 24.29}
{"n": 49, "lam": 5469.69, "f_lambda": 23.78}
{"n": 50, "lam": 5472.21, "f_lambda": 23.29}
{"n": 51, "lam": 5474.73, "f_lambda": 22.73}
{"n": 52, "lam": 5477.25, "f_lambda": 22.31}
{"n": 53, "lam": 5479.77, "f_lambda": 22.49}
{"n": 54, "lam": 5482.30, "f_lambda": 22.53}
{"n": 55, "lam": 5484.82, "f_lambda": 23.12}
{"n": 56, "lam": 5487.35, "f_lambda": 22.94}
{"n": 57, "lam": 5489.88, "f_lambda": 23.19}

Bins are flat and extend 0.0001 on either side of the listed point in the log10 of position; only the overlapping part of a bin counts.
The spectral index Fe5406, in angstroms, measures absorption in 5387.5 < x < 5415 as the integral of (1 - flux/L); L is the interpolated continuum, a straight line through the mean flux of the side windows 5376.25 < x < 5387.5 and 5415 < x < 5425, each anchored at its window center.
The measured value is 1.5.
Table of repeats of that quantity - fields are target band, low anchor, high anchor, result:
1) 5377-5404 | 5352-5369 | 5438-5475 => 0.5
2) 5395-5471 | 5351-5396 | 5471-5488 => 0.3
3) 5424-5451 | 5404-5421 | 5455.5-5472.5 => 0.0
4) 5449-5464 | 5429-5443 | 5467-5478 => 0.0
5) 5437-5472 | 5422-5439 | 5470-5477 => -0.5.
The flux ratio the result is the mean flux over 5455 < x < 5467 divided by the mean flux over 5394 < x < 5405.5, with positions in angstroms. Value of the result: 1.06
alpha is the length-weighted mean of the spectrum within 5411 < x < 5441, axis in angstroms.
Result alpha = 23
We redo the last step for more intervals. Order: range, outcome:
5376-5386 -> 23.2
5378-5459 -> 22.7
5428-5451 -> 22.7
